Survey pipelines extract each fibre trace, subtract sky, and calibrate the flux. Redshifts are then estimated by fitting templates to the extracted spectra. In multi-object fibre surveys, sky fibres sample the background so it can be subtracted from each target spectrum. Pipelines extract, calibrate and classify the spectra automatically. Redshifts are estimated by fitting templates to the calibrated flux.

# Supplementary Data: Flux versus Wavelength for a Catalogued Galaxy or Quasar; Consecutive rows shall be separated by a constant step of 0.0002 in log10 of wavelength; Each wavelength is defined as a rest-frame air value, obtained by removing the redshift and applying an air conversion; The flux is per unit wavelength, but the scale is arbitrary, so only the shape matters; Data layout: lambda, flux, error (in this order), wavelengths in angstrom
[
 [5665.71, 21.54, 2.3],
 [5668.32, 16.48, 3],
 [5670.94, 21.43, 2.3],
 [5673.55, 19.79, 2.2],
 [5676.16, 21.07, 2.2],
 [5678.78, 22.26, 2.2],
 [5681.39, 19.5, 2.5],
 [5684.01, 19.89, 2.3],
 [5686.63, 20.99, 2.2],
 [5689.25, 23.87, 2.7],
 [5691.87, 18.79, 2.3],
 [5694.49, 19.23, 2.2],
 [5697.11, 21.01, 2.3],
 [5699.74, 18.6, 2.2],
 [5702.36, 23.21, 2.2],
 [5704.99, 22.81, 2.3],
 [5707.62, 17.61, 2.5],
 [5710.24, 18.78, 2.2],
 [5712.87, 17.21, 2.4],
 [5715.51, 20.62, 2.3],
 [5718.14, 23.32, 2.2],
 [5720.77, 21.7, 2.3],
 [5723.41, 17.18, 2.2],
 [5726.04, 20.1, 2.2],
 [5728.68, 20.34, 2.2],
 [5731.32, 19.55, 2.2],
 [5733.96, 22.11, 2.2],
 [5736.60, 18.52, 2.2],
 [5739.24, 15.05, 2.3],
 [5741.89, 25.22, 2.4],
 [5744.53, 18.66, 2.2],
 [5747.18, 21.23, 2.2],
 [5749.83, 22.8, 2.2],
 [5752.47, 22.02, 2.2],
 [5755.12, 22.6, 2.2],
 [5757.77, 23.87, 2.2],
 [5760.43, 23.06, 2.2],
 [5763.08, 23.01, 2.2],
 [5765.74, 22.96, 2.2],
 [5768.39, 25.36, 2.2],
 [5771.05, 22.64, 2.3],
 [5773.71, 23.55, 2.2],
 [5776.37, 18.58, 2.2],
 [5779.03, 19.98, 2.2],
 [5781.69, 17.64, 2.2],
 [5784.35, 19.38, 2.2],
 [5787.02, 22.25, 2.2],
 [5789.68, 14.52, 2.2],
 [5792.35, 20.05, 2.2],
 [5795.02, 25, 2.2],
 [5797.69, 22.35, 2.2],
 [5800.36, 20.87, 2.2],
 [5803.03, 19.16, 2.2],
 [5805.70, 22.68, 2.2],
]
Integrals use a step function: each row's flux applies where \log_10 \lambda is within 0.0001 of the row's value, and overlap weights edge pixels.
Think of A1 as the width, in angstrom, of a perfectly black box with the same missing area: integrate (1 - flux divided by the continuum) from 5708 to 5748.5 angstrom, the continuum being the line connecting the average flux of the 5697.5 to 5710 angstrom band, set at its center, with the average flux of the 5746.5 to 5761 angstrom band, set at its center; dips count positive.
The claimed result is 3.00 angstrom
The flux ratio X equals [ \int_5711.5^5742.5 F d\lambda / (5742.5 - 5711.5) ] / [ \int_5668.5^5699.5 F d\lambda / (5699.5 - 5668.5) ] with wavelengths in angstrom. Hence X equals 0.97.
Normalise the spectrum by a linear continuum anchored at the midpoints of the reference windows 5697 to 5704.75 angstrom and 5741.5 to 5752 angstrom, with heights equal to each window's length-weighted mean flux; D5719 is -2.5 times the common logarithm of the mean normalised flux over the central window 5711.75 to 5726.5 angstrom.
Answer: 0.07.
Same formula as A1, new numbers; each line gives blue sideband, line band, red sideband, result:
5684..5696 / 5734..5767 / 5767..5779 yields 0.3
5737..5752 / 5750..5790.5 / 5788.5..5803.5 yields -2.1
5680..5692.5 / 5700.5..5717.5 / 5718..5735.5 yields 0.4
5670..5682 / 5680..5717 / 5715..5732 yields 0.9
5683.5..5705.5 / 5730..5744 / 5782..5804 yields 0.4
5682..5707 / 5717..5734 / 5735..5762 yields 0.5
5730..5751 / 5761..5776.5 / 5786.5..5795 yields -2.4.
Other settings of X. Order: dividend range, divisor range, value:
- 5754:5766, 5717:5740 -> 1.16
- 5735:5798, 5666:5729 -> 1.05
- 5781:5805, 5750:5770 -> 0.87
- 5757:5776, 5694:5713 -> 1.16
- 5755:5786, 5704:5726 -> 1.10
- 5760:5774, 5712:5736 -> 1.16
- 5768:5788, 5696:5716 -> 1.05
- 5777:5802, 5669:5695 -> 0.98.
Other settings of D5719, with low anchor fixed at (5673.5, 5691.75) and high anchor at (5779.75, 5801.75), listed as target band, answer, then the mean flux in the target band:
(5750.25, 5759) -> -0.117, 22.8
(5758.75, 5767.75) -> -0.138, 23.2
